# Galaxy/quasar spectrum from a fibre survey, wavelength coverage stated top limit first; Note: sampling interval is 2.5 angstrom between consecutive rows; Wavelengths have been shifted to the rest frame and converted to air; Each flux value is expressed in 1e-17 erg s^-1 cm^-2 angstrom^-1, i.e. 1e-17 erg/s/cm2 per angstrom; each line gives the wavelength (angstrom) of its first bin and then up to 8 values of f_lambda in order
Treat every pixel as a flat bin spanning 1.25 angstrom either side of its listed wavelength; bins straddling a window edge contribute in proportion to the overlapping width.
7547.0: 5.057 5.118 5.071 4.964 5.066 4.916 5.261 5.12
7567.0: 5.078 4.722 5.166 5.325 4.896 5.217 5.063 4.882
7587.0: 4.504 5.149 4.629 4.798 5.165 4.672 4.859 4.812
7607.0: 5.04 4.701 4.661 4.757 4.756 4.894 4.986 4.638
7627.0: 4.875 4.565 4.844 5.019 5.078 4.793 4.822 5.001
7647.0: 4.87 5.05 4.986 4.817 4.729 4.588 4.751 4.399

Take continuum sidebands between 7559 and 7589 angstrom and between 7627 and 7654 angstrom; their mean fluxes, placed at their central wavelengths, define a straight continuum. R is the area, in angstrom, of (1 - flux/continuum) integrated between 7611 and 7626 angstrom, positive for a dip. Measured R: 0.5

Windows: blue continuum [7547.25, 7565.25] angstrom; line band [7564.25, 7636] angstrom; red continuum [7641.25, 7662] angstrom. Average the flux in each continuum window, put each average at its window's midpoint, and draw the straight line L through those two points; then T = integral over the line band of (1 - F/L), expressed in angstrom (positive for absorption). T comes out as 1.21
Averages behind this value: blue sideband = 5.07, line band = 4.89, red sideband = 4.85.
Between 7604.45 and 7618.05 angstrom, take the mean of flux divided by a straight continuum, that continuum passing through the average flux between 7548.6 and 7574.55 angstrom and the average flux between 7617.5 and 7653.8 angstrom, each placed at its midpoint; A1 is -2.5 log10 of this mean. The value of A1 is 0.03 mag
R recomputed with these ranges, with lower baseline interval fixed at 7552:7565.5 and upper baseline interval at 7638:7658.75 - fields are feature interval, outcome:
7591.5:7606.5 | 0.4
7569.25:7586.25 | -0.1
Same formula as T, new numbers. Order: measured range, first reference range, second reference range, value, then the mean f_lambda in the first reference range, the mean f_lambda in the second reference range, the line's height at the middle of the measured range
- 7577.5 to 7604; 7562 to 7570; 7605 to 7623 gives 0.2 angstrom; 5.04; 4.82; 4.93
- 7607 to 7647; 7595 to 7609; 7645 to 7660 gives 0.3 angstrom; 4.89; 4.86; 4.88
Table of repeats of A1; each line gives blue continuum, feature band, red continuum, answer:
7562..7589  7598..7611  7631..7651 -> 0.04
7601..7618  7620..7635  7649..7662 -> 0.00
